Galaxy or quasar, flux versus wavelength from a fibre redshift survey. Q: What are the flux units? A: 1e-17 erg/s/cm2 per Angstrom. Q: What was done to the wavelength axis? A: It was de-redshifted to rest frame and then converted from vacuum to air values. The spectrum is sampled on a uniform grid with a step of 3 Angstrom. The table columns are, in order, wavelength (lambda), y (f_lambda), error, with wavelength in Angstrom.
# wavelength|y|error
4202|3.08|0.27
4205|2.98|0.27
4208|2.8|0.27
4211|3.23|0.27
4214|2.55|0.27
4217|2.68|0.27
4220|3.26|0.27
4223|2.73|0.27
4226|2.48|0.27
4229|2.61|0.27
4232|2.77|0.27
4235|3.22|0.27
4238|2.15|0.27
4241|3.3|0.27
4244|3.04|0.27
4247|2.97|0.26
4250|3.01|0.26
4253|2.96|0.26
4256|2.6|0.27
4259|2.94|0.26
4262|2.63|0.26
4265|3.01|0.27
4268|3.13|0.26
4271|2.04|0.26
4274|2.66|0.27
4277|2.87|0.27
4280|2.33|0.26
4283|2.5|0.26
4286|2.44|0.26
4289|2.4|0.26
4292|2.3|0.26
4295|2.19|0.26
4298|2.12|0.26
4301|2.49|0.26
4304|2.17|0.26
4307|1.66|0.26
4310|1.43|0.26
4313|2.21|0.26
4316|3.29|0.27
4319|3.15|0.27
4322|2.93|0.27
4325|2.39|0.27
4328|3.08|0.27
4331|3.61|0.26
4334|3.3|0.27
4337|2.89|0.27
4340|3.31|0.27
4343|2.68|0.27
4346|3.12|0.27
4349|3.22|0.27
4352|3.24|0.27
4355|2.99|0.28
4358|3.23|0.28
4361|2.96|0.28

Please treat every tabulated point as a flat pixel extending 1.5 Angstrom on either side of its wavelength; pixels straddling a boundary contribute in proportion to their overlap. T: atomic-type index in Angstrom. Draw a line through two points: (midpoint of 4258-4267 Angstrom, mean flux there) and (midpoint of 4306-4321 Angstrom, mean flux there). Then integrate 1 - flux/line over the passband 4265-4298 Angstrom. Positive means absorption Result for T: 2.5 Angstrom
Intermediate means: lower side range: 2.87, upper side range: 2.39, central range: 2.49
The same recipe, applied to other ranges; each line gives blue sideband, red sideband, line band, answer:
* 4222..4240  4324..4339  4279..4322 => 8.8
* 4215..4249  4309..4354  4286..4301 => 3.1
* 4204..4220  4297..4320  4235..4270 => -3.3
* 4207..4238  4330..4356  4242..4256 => -0.4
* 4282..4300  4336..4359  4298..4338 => 1.0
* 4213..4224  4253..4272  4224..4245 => 0.1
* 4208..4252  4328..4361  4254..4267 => 0.5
